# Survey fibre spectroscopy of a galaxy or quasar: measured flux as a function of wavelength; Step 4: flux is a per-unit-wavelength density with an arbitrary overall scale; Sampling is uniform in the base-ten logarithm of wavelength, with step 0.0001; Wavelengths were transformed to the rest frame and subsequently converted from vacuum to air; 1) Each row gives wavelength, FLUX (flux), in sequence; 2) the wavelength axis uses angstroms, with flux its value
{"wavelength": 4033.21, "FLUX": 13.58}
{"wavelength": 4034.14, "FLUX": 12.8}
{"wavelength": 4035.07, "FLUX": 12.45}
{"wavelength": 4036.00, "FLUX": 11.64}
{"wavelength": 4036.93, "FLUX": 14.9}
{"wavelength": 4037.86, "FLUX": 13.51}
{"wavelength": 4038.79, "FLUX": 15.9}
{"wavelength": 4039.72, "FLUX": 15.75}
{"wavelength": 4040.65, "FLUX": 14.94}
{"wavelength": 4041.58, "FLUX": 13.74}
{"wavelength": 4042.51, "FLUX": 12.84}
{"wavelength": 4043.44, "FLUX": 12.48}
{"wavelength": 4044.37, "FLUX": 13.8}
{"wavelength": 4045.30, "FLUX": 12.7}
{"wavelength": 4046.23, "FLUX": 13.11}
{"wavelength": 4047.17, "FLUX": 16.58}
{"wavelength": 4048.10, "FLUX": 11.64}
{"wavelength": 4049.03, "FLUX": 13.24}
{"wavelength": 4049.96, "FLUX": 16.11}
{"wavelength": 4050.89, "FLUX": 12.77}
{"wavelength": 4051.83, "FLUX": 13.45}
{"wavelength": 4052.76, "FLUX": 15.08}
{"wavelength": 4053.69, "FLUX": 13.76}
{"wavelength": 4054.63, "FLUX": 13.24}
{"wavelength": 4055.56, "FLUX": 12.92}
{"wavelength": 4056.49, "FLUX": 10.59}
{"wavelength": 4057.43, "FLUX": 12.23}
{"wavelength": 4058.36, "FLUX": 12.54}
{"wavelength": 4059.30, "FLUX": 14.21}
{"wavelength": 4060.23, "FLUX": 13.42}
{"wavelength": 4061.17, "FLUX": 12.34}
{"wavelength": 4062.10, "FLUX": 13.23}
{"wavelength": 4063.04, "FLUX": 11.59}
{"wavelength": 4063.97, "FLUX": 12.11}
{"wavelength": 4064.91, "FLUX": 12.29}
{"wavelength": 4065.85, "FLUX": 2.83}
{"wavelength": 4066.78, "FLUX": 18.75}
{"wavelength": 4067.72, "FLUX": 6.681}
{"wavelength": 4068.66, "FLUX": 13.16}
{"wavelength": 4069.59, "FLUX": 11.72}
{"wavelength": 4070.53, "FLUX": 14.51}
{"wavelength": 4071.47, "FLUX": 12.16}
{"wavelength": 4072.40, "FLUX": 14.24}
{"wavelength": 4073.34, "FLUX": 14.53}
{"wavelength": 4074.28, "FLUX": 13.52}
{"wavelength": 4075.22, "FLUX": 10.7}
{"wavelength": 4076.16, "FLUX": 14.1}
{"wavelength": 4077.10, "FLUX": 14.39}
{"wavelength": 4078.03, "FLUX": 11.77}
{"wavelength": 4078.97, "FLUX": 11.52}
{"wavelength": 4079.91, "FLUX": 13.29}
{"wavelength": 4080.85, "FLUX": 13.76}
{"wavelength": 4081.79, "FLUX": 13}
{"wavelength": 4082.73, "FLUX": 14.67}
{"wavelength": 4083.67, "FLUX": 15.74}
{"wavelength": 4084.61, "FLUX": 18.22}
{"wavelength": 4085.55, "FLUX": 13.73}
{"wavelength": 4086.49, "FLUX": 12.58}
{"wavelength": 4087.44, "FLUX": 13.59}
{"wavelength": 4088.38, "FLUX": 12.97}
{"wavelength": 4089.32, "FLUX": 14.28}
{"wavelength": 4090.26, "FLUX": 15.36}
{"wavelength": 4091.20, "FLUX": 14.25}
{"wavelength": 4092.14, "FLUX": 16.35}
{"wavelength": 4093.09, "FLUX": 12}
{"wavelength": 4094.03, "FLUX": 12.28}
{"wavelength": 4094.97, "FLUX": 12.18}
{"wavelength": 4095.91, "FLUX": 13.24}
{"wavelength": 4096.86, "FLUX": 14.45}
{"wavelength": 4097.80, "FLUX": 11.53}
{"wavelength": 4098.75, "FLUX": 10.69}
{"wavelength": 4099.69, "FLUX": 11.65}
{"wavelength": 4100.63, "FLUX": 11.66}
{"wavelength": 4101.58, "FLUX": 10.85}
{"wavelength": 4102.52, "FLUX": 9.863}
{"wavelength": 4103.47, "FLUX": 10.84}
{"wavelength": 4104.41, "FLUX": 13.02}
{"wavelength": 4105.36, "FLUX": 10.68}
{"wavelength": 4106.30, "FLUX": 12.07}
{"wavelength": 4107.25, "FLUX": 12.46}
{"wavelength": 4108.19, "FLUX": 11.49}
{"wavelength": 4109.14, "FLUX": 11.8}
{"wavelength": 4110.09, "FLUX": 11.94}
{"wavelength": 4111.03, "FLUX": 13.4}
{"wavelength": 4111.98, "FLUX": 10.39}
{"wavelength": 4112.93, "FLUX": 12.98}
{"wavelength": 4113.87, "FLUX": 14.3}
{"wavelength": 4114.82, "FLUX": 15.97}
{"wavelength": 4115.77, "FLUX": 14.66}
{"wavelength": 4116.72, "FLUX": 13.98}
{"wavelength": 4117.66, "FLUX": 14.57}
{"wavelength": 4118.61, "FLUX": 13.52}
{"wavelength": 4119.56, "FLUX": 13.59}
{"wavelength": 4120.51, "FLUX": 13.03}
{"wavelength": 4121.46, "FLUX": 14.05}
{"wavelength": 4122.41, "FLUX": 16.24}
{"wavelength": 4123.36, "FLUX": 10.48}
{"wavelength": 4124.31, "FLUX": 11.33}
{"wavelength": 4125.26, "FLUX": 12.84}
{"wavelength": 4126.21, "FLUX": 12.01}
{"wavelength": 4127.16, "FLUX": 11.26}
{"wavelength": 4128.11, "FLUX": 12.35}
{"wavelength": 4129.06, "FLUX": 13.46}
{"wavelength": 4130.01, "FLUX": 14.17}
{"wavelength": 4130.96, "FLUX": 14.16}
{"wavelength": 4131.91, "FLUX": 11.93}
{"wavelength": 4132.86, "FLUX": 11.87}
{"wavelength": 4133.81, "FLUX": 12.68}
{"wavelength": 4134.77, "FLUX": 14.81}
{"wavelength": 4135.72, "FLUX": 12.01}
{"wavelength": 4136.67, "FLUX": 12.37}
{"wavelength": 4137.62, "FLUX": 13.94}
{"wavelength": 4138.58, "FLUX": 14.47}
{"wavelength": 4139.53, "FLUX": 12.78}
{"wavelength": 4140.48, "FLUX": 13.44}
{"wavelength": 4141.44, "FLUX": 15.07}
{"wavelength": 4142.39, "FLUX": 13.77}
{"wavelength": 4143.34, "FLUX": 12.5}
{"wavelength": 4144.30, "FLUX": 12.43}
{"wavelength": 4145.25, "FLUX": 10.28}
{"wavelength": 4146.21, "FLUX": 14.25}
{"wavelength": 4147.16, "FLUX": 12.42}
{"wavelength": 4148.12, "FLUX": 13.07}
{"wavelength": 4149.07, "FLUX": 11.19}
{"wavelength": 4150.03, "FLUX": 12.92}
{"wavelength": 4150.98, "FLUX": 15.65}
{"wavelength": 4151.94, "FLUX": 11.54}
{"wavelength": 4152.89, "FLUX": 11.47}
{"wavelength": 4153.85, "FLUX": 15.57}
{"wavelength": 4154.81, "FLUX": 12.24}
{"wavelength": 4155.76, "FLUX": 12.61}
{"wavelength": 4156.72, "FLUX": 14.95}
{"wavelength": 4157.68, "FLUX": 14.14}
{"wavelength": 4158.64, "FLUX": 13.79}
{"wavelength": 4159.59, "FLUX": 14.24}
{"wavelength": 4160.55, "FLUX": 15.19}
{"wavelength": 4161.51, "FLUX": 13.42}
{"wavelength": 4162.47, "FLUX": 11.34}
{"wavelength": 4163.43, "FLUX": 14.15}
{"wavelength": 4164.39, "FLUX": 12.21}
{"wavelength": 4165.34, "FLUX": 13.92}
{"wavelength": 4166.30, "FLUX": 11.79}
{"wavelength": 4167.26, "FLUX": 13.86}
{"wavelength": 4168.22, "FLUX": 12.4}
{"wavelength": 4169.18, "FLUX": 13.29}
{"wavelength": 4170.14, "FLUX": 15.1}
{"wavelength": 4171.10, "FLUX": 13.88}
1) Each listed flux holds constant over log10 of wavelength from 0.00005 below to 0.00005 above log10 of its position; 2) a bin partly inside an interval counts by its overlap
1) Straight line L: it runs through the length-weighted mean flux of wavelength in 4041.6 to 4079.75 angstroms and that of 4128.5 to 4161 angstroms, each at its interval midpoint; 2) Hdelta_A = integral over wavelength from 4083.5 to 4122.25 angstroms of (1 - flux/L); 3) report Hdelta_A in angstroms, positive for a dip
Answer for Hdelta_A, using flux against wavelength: -0.08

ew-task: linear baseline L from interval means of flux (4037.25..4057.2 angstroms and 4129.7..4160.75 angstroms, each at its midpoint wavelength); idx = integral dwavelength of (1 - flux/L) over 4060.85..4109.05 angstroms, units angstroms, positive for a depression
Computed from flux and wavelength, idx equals 2.91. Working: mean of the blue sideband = 13.7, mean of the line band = 12.7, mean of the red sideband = 13.3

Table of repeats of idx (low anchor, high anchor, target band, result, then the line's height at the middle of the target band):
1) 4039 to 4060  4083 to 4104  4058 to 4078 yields 1.3 angstroms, 13.4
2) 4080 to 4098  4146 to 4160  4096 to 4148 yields 3.2 angstroms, 13.6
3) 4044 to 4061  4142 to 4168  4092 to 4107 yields 1.4 angstroms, 13.3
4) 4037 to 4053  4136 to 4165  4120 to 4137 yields 0.7 angstroms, 13.4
